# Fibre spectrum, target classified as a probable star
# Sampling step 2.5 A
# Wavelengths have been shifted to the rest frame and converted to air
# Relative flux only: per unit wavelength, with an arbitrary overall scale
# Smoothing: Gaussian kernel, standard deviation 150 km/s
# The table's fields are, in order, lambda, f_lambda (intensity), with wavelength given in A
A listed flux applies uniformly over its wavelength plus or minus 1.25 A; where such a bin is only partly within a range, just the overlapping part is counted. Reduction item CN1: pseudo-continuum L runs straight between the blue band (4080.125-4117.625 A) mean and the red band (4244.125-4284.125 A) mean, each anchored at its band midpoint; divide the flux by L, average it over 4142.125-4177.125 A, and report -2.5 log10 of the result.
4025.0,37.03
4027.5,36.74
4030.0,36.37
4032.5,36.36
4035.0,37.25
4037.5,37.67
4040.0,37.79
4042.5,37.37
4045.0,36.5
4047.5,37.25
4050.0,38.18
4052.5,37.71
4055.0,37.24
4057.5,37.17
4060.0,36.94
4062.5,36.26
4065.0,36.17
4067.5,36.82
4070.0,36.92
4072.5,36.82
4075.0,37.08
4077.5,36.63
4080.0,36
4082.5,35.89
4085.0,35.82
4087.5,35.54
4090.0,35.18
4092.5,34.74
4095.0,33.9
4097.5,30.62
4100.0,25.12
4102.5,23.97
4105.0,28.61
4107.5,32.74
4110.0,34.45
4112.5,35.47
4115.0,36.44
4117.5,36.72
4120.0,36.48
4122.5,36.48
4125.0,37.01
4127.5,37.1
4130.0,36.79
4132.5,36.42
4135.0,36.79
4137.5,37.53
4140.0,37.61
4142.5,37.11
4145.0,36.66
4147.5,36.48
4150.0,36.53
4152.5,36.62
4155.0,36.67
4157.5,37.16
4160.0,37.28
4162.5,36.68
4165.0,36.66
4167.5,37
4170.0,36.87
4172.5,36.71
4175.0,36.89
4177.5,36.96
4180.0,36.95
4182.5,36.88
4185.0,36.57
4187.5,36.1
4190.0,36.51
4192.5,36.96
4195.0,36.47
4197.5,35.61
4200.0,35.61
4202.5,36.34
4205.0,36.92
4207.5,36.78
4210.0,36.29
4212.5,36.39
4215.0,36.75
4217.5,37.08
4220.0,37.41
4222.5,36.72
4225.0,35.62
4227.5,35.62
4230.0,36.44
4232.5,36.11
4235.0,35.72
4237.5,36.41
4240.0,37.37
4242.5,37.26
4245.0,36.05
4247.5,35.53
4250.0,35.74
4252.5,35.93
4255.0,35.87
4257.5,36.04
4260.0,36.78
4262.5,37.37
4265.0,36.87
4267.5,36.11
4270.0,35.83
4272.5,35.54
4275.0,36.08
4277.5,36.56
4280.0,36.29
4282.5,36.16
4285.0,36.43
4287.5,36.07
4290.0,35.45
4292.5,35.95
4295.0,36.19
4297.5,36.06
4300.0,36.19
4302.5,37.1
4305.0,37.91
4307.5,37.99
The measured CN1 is -0.08 mag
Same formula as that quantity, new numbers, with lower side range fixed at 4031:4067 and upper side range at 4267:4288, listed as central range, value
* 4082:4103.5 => 0.146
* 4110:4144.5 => 0.003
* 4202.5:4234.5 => -0.003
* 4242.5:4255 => 0.009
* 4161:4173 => -0.006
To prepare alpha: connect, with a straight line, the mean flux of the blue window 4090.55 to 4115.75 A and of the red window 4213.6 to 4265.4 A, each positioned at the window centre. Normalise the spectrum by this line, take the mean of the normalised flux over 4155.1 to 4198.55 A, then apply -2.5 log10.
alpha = -0.08 mag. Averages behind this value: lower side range 31.6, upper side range 36.4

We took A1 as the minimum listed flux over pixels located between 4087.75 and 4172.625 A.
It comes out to 23.97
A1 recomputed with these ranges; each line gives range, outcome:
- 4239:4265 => 35.53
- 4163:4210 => 35.61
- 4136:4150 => 36.48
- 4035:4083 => 35.89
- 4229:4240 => 35.72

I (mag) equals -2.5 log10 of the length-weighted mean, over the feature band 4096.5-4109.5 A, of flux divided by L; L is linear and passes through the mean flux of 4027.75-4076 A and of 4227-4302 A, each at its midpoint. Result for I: 0.278 mag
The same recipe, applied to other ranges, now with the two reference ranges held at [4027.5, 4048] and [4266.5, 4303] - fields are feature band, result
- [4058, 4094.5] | 0.022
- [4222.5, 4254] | 0.004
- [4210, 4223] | -0.013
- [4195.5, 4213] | 0.004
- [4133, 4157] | -0.007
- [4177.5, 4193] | -0.005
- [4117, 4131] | -0.001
